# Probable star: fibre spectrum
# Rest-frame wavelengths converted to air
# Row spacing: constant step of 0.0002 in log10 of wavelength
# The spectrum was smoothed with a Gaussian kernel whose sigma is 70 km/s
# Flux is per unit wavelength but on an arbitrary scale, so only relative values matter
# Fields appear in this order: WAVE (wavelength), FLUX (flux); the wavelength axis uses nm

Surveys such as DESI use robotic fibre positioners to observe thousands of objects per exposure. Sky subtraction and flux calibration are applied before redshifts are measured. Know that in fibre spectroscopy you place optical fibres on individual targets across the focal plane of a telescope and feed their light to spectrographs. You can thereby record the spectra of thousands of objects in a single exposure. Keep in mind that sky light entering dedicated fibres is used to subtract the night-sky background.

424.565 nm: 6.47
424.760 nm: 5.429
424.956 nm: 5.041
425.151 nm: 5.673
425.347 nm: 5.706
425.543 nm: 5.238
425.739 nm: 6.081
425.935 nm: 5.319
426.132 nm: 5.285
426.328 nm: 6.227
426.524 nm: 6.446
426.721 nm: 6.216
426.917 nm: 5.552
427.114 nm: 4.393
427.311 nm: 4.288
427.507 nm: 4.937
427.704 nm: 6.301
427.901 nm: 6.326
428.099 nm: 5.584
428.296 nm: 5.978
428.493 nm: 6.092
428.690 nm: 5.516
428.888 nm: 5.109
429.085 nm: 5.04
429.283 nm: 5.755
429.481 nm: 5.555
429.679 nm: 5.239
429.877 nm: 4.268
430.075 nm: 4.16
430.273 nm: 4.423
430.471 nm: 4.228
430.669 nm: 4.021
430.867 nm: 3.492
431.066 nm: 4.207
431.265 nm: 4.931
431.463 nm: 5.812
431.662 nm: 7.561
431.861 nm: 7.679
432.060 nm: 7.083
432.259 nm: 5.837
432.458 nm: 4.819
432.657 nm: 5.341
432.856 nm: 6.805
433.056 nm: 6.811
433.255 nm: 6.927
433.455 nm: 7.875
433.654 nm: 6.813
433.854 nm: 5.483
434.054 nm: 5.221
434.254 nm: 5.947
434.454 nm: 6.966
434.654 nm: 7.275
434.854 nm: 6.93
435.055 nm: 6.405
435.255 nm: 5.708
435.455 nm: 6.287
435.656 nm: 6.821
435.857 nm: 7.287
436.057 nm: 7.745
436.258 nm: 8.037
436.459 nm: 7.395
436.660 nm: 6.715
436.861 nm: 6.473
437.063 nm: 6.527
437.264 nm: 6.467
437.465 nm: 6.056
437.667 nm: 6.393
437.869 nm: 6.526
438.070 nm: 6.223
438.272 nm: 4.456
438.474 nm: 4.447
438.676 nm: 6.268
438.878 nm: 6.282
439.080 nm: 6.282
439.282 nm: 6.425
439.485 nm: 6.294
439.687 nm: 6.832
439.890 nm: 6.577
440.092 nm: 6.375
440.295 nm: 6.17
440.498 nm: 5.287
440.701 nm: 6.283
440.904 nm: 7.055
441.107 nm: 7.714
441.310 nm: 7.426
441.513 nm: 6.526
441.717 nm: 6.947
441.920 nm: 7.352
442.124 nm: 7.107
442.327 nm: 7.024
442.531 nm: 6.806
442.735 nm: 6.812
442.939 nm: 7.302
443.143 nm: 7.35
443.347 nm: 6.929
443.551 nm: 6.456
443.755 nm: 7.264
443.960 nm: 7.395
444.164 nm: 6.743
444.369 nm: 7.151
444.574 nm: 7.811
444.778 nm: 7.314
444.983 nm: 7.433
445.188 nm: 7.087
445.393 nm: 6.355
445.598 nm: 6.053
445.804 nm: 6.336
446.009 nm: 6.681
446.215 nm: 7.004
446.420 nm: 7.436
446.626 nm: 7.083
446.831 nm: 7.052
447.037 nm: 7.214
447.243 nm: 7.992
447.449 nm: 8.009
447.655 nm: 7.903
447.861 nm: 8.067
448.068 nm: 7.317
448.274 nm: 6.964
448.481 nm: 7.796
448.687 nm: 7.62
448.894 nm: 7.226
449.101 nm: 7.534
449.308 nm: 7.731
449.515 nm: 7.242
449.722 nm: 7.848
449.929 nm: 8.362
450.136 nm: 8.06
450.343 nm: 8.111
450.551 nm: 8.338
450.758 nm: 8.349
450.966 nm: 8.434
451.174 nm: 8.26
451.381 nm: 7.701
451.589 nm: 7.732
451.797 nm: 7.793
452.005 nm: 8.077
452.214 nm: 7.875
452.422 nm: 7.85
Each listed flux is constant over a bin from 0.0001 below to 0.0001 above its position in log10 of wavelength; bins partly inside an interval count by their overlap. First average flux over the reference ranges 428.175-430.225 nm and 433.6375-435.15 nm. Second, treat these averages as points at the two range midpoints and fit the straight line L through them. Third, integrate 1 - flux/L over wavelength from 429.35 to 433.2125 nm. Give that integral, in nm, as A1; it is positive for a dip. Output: 0.206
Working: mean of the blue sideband 5.25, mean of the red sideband 6.35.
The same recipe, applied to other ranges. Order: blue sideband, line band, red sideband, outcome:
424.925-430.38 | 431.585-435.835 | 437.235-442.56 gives -0.43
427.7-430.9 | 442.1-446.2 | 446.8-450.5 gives 0.07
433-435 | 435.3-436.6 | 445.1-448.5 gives -0.09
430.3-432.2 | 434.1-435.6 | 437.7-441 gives -0.19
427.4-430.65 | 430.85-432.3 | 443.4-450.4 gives -0.11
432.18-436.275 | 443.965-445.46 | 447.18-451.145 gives 0.06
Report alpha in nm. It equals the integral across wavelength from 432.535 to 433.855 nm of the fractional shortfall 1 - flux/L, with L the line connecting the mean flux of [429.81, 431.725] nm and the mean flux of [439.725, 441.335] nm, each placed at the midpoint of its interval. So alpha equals -0.38 nm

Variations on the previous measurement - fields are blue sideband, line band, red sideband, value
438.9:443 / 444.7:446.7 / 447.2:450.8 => 0.131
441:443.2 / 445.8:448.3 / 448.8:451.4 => 0.090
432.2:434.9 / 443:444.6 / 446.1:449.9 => 0.016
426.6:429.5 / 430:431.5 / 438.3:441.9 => 0.357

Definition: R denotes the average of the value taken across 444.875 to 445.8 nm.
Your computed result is 6.69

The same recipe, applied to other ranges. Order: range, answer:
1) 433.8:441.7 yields 6.46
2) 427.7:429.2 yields 5.71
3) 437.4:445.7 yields 6.65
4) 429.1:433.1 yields 5.37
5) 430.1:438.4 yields 6.17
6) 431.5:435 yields 6.54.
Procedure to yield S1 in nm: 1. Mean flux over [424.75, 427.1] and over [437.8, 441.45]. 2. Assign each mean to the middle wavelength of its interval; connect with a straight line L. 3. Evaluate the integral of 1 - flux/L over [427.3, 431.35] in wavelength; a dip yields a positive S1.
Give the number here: 0.53 nm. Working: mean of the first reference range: 5.65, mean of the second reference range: 6.28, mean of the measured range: 5.04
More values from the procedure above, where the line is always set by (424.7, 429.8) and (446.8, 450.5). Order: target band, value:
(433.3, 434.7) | -0.062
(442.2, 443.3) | 0.007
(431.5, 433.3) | -0.132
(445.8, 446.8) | 0.064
